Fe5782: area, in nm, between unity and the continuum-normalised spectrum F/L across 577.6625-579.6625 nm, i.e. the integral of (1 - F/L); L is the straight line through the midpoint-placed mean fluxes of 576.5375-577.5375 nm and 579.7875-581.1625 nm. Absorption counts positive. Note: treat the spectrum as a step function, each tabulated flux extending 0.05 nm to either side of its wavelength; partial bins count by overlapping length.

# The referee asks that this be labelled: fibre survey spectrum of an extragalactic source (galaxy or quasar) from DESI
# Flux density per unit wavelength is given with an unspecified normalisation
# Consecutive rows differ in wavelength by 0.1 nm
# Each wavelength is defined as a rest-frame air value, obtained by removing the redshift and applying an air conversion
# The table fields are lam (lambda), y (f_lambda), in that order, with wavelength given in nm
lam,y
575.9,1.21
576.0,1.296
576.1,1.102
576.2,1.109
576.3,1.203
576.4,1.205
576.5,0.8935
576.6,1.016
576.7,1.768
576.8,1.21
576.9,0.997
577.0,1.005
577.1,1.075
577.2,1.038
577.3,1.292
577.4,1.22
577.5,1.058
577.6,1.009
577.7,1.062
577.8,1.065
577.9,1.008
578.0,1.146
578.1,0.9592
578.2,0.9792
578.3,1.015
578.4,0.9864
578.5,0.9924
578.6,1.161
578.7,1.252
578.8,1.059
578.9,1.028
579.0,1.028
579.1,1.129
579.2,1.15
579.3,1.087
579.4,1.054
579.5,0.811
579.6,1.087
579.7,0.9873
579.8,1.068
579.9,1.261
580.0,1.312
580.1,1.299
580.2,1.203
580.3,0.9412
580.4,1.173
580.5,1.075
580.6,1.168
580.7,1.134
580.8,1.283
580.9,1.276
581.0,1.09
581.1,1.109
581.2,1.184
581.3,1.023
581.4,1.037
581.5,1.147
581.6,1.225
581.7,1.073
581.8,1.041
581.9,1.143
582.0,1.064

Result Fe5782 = 0.20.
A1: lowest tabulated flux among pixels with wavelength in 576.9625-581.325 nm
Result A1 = 0.811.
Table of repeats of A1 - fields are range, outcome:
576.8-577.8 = 0.997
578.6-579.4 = 1.028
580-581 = 0.9412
